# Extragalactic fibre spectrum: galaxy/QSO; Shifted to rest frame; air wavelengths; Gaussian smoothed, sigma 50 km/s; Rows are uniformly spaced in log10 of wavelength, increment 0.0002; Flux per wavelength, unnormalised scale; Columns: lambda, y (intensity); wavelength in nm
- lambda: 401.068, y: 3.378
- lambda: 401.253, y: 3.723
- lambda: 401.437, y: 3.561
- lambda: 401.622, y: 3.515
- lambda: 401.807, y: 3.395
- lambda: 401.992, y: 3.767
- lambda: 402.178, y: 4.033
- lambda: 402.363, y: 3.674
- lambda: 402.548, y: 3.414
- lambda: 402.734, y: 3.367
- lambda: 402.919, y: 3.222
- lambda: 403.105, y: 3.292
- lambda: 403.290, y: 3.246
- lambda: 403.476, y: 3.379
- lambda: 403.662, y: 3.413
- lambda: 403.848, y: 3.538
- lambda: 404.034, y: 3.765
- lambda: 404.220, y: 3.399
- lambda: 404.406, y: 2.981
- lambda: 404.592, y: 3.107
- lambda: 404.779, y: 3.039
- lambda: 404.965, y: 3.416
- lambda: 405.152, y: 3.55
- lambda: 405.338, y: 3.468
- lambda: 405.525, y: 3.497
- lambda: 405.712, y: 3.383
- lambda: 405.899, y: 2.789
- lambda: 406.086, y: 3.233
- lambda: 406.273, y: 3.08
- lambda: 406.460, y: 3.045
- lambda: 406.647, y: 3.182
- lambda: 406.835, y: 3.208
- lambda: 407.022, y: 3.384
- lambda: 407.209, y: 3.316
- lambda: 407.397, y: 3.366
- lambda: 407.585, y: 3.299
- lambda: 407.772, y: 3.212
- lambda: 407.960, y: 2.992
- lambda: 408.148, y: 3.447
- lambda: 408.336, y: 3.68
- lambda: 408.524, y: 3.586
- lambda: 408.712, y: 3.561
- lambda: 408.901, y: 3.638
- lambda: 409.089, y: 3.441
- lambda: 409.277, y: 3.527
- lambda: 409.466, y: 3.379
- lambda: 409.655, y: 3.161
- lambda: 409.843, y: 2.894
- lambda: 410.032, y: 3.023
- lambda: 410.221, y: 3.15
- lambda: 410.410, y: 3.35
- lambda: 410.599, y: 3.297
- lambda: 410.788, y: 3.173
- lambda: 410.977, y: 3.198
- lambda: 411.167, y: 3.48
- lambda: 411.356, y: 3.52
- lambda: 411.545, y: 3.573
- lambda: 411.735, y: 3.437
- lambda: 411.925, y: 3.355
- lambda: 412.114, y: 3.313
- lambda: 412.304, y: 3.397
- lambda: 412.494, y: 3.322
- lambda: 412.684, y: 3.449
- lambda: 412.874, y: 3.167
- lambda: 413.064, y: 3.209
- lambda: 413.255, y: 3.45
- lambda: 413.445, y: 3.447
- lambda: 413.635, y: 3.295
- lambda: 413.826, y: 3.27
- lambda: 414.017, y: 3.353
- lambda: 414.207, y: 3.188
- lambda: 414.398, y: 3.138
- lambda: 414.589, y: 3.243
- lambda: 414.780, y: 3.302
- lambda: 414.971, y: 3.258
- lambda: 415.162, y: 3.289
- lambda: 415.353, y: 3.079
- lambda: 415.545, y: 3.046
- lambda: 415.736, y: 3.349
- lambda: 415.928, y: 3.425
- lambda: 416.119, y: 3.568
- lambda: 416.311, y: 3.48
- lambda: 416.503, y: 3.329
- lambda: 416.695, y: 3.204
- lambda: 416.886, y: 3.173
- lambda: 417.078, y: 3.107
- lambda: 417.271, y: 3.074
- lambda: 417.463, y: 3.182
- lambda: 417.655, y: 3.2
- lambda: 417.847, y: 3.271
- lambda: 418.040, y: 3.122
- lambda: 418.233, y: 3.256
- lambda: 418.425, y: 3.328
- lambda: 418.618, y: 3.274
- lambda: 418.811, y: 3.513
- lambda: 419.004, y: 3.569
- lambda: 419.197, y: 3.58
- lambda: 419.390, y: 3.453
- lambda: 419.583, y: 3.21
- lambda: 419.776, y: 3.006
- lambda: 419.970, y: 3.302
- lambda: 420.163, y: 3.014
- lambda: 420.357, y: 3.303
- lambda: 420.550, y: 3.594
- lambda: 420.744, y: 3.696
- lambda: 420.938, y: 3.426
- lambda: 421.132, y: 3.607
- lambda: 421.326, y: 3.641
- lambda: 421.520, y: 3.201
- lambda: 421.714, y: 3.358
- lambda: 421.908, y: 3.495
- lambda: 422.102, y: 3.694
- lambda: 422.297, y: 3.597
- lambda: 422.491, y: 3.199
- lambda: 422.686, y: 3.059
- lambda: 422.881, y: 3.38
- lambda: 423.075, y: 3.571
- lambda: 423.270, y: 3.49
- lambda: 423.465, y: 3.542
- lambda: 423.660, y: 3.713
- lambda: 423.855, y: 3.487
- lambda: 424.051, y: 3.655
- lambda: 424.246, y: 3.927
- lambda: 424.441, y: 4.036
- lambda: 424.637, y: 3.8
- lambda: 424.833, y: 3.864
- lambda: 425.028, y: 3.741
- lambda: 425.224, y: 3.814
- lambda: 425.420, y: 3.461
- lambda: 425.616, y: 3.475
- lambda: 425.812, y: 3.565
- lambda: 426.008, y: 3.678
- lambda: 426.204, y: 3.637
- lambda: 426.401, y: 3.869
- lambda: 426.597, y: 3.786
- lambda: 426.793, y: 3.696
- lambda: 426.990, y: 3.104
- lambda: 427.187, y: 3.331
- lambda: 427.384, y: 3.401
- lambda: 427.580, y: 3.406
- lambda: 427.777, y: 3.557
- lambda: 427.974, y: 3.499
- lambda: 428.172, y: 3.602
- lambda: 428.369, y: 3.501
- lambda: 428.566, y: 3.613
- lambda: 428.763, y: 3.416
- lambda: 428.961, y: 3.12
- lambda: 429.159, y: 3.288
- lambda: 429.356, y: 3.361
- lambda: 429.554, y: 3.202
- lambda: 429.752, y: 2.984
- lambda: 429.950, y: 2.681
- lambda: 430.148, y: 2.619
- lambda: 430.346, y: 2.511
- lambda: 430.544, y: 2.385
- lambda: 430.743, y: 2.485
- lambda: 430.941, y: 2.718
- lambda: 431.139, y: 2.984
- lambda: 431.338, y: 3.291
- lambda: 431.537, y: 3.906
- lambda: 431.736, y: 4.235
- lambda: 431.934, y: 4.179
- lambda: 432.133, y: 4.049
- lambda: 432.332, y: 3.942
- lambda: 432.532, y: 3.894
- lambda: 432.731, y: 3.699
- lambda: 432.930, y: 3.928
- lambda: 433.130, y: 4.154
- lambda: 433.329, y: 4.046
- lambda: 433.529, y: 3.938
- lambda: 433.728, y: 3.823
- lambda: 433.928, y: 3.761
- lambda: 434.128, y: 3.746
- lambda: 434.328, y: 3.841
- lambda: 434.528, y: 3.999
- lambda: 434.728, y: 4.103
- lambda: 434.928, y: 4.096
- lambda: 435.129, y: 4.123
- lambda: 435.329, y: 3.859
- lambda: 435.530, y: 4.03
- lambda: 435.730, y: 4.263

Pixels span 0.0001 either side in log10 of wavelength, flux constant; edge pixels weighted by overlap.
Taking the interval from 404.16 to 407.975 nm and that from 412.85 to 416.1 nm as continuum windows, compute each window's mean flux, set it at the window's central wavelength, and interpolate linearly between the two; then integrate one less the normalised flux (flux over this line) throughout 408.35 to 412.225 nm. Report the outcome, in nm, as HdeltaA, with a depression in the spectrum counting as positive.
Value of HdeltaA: -0.12 nm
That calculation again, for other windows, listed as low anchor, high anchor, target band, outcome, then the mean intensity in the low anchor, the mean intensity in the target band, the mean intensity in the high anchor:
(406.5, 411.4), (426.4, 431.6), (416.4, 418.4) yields 0.048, 3.32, 3.2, 3.22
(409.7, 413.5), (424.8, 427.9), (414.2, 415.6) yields 0.071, 3.31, 3.2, 3.58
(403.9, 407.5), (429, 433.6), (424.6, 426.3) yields -0.146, 3.28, 3.67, 3.41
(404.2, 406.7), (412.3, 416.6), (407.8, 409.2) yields -0.093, 3.22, 3.47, 3.3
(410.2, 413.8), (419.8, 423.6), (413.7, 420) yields 0.205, 3.35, 3.28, 3.42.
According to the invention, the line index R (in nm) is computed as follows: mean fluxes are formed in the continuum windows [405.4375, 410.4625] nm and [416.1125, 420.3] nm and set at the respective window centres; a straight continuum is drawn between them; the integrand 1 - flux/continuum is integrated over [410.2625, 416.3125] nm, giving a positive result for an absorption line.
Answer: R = -0.07 nm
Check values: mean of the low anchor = 3.29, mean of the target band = 3.32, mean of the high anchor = 3.28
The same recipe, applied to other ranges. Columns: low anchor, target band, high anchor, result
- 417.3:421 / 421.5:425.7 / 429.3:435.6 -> -0.20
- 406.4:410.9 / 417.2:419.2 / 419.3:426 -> 0.09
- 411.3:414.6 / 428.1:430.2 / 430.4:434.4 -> 0.21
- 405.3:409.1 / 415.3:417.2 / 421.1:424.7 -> 0.10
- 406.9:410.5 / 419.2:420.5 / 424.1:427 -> 0.12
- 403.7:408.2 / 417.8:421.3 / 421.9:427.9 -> 0.13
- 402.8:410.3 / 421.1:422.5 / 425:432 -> -0.06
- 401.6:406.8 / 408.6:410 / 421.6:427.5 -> 0.02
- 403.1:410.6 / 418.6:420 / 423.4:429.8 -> 0.04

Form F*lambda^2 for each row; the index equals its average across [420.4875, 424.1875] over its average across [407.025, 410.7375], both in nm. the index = 1.12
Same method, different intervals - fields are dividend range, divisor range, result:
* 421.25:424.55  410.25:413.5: 1.11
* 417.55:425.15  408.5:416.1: 1.09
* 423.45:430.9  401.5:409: 1.12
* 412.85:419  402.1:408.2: 1.04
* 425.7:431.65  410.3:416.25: 1.06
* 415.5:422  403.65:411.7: 1.06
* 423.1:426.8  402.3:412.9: 1.21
